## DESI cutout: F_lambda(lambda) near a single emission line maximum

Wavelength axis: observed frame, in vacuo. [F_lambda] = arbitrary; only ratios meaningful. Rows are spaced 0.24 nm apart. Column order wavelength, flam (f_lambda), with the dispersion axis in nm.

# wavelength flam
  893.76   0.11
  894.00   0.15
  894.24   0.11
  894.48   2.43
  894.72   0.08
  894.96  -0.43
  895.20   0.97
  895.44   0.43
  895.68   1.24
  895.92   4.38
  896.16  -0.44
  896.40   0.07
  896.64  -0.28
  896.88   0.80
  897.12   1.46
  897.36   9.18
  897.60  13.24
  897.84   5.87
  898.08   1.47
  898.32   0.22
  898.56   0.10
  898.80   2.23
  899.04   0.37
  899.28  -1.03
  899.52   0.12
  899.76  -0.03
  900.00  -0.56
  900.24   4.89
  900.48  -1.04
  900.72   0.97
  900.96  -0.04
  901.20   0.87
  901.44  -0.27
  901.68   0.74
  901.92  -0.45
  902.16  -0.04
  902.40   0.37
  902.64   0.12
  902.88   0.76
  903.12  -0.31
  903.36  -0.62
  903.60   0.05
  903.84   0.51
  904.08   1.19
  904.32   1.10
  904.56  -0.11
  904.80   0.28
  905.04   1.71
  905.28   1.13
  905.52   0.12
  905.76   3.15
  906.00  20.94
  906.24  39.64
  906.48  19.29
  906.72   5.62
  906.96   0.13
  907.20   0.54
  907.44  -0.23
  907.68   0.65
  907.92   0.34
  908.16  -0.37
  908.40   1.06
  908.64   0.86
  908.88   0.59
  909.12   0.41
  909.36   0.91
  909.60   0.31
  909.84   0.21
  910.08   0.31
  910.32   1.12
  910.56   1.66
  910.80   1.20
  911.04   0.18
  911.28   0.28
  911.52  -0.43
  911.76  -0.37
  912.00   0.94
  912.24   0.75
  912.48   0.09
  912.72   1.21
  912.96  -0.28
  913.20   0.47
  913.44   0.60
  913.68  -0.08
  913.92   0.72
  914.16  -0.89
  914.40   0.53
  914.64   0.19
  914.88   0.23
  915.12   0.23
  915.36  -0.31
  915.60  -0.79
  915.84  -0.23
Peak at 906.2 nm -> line [O III]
